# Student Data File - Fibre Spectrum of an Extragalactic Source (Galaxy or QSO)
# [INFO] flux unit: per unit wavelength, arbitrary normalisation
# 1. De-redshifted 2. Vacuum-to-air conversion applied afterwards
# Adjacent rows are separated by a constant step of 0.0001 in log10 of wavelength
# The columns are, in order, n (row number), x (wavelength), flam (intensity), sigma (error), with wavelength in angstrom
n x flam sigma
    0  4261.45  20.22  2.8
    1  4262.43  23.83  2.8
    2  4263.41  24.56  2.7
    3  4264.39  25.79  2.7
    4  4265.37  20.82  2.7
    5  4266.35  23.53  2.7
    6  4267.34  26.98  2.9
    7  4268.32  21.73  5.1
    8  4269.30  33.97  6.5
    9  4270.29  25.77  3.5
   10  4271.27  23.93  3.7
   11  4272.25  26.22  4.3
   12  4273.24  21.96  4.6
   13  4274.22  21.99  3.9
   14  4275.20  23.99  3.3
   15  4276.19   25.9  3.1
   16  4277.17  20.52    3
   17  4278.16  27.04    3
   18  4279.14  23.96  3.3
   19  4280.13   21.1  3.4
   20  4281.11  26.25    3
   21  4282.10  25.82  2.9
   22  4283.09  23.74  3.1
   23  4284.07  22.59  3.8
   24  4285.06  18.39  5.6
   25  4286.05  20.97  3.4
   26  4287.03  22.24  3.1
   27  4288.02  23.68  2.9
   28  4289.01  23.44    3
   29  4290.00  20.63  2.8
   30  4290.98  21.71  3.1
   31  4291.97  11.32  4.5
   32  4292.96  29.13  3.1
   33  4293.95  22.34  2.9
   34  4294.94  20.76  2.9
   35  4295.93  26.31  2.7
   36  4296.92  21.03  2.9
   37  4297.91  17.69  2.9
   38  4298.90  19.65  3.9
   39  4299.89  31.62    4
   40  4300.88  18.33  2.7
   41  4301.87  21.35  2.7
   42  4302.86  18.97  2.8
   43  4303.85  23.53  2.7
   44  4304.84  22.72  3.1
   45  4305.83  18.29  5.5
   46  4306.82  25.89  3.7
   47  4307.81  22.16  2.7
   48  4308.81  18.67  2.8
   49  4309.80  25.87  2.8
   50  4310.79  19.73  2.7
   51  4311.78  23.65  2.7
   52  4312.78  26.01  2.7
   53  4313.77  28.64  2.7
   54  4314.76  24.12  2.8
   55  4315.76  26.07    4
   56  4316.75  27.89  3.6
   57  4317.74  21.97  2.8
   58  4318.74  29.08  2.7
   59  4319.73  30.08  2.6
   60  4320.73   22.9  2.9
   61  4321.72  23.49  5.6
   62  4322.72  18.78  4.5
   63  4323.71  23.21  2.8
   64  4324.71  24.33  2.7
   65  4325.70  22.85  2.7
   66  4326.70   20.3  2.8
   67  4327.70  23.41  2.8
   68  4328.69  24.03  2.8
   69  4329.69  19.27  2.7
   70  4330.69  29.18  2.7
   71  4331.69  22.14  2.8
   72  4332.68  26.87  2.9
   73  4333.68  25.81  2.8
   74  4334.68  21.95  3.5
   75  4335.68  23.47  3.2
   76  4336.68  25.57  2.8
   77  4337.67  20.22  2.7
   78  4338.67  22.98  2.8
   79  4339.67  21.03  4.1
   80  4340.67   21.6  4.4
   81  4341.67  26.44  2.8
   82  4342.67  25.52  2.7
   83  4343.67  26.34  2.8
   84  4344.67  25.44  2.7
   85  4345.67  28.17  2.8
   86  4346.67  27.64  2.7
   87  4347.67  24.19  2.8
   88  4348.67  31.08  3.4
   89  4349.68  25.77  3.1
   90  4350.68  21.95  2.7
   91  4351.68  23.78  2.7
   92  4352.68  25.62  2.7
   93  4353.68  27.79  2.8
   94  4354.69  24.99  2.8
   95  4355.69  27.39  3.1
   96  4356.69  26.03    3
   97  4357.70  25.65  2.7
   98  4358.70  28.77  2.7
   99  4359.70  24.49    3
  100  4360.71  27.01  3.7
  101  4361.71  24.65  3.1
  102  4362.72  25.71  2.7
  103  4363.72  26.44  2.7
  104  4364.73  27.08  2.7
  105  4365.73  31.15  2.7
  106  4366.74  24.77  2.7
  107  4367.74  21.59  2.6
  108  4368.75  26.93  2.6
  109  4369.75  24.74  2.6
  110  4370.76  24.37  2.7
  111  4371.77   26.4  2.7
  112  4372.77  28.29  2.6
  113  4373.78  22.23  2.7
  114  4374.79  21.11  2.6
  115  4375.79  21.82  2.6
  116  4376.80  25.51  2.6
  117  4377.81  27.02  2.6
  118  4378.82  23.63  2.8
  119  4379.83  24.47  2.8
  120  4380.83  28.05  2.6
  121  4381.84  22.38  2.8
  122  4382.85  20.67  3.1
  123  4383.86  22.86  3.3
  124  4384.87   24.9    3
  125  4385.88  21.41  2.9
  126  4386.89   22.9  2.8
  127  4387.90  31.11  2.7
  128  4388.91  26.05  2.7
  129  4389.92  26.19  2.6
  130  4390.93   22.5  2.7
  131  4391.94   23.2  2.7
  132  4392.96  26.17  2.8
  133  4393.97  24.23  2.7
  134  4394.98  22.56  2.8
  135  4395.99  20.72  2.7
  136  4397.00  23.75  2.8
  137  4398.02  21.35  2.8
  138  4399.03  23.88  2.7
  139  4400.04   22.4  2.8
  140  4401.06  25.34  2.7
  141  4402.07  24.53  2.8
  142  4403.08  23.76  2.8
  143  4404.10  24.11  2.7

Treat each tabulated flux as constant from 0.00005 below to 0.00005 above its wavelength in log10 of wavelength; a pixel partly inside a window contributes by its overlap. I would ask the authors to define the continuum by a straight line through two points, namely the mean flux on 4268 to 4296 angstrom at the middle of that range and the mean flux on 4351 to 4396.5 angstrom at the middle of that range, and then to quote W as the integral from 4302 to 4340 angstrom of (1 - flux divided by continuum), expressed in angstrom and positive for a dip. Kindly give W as 0.77 angstrom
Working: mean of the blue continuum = 23.3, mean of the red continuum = 25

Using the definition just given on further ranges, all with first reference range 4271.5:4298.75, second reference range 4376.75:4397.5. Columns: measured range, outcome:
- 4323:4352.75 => -1.03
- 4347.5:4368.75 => -2.01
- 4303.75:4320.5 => -0.97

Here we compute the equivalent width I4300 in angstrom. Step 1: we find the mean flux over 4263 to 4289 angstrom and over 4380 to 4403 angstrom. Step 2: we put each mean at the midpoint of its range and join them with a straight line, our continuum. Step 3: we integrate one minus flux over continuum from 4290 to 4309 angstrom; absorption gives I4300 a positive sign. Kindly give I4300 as 1.8 angstrom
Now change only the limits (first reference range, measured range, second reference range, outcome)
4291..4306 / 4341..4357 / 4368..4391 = -1.8 angstrom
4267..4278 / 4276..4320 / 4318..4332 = 2.2 angstrom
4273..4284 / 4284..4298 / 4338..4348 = 1.5 angstrom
